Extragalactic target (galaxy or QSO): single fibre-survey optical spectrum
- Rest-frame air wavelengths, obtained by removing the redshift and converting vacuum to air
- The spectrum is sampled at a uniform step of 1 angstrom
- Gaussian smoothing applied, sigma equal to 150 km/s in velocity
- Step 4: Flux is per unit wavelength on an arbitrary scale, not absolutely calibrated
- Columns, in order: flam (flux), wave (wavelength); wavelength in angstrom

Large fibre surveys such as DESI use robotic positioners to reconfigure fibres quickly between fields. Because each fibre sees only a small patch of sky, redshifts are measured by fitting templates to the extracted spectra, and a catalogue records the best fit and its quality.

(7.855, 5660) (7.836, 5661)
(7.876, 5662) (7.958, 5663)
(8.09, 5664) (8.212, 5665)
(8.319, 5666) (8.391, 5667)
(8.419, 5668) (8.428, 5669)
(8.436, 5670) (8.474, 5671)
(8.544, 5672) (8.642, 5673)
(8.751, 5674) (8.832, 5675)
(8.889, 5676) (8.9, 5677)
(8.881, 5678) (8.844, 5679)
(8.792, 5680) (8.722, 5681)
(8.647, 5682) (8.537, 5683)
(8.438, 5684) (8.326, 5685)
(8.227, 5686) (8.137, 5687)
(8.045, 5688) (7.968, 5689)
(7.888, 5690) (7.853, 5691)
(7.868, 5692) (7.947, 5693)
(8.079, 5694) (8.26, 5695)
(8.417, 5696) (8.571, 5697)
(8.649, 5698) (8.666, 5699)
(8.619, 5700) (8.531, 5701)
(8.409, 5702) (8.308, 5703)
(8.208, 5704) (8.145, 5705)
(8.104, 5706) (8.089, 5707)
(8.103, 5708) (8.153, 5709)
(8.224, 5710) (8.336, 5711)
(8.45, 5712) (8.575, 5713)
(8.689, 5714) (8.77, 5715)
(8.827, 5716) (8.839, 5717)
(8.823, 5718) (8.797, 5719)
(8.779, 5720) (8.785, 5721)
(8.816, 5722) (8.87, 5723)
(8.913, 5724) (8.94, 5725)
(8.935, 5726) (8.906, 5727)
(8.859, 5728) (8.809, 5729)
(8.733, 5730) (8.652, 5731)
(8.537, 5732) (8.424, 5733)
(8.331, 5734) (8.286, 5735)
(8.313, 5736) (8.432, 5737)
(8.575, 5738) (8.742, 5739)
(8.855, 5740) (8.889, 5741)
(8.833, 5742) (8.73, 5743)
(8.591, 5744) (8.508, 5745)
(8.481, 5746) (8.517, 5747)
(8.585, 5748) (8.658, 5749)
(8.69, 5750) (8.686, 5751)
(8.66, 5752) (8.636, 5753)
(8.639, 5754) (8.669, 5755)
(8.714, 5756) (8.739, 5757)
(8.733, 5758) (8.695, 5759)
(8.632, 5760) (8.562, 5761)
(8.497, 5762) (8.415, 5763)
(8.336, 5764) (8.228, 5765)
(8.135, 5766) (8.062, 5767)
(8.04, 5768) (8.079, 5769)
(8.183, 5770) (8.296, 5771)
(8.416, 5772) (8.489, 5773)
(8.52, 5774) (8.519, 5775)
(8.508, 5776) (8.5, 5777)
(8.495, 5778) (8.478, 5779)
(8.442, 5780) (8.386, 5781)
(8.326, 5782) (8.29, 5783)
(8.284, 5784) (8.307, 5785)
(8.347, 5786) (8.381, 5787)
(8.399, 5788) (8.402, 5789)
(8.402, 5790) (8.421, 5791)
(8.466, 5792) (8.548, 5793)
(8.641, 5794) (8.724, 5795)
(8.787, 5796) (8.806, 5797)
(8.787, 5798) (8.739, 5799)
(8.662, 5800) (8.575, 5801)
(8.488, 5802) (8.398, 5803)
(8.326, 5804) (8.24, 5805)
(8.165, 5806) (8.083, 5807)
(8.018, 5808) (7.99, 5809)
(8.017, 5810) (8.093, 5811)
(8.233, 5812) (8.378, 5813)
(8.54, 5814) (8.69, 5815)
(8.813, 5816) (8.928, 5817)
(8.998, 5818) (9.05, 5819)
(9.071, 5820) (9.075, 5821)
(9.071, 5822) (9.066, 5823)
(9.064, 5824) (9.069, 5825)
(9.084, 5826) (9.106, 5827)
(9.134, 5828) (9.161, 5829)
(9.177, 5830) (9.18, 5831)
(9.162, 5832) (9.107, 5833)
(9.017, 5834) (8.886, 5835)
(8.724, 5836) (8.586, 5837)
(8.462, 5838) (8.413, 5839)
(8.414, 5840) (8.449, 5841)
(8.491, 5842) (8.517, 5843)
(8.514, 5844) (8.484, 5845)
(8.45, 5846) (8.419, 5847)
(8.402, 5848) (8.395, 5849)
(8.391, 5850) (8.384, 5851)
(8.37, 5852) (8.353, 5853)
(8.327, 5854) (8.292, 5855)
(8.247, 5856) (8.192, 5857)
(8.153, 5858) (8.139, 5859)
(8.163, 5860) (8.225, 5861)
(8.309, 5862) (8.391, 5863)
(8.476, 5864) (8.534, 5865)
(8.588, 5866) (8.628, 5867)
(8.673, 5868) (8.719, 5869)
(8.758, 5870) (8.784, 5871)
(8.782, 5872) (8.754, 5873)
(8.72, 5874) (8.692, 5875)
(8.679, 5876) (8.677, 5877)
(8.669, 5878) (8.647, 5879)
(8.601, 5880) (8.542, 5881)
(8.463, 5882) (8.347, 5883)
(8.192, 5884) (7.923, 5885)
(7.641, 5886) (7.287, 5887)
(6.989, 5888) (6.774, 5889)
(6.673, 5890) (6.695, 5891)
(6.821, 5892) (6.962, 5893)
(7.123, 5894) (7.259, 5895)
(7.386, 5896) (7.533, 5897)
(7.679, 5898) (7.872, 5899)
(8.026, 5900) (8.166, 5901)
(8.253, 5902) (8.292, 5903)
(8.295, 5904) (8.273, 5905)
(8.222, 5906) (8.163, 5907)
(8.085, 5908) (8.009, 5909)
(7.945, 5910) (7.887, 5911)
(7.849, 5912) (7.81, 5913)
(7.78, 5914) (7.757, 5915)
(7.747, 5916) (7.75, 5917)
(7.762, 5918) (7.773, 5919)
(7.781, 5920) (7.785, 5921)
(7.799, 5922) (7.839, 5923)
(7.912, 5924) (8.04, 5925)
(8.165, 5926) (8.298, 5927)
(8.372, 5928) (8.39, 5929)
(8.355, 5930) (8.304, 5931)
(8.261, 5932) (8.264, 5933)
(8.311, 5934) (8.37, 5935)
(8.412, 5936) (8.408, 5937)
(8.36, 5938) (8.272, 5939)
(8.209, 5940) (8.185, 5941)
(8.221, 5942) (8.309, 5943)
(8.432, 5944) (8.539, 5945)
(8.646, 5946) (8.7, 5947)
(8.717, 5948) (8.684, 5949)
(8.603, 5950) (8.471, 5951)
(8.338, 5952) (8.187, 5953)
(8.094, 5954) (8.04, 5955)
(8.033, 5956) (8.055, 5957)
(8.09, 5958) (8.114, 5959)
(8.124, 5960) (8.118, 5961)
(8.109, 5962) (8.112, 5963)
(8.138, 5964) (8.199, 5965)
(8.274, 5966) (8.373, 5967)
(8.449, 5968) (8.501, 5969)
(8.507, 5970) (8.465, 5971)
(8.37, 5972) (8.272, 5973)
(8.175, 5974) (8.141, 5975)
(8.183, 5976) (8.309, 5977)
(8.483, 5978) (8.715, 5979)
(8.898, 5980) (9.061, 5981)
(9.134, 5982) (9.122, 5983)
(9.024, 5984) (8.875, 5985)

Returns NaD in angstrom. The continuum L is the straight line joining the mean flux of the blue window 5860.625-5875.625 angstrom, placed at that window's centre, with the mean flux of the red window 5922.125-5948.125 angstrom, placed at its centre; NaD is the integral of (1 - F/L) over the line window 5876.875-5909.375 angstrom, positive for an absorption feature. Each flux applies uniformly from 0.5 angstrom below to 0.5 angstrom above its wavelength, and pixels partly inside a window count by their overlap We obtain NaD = 2.6 angstrom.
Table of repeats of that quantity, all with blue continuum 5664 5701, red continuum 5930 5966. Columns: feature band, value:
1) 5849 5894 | 0.8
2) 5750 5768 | -0.3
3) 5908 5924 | 0.9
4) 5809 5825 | -0.7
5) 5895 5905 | 0.5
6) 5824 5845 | -1.2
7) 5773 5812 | -0.2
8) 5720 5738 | -0.6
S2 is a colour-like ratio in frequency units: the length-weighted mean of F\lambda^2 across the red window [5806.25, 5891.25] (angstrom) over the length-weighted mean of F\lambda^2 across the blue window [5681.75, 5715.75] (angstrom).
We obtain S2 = 1.1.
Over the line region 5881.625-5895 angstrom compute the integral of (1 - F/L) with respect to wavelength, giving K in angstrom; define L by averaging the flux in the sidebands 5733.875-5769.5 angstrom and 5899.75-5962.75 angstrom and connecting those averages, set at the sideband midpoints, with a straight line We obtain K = 1.4 angstrom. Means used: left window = 8.53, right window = 8.17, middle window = 7.36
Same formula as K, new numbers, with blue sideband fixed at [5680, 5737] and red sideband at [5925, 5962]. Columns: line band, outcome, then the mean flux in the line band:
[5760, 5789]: 0.22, 8.36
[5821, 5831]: -0.85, 9.11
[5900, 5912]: 0.30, 8.13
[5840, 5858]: -0.03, 8.39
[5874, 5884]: -0.27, 8.58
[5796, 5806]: -0.17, 8.55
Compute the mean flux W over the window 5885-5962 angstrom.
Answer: 7.99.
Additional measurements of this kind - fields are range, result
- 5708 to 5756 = 8.65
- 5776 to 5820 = 8.47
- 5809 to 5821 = 8.61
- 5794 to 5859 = 8.61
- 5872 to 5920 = 7.91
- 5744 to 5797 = 8.48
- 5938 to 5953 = 8.44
